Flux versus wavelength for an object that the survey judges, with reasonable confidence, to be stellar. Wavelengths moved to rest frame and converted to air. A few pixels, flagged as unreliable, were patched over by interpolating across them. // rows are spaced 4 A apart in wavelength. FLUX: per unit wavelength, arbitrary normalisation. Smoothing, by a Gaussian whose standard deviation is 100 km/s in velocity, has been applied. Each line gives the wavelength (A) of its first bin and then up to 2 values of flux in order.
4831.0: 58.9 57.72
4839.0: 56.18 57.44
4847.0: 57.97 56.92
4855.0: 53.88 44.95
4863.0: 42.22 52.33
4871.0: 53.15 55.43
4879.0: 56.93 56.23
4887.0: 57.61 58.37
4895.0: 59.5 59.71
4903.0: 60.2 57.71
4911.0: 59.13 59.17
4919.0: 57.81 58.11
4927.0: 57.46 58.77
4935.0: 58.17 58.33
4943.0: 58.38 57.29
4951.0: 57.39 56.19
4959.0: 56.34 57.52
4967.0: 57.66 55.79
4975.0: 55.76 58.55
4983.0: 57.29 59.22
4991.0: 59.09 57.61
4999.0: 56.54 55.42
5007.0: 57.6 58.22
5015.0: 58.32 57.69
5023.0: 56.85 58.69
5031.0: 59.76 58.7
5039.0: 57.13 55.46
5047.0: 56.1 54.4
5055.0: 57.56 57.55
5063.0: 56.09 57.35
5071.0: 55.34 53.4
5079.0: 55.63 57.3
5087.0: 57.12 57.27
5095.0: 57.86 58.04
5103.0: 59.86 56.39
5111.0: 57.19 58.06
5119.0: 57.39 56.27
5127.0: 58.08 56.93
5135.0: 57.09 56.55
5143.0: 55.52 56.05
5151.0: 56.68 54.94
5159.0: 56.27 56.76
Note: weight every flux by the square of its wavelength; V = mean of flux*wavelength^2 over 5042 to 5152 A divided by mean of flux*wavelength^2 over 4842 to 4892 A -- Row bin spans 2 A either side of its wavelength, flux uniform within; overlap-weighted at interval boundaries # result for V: 1.15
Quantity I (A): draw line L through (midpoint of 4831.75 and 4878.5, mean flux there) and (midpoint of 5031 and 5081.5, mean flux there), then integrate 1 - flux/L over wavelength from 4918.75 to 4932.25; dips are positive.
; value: -0.8 A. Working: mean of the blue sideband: 53.7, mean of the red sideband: 56.4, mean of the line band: 58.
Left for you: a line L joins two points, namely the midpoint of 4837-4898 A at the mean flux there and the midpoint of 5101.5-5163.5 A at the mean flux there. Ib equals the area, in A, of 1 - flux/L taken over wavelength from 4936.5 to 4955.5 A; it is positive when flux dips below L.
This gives -0.8 A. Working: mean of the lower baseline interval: 54.7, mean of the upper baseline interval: 56.9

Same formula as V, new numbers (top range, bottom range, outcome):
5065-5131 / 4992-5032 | 1.02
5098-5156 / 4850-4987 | 1.10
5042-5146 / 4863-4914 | 1.09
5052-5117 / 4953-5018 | 1.03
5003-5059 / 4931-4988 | 1.03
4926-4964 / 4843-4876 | 1.14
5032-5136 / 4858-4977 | 1.08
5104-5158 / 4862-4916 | 1.11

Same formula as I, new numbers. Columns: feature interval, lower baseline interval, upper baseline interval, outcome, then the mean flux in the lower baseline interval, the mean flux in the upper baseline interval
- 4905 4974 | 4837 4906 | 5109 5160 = -2.5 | 55.3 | 56.7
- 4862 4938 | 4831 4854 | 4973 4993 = 0.8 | 57.2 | 58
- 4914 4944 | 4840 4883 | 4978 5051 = -1.6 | 53.3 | 57.6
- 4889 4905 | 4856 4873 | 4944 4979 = -2.5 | 48.5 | 56.9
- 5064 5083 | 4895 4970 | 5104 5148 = 0.5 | 58.1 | 57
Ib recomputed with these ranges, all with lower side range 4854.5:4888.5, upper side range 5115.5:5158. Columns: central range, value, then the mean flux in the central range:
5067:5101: -0.5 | 56.5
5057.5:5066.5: -0.2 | 56.9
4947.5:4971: -1.4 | 56.9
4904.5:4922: -1.8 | 58.5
